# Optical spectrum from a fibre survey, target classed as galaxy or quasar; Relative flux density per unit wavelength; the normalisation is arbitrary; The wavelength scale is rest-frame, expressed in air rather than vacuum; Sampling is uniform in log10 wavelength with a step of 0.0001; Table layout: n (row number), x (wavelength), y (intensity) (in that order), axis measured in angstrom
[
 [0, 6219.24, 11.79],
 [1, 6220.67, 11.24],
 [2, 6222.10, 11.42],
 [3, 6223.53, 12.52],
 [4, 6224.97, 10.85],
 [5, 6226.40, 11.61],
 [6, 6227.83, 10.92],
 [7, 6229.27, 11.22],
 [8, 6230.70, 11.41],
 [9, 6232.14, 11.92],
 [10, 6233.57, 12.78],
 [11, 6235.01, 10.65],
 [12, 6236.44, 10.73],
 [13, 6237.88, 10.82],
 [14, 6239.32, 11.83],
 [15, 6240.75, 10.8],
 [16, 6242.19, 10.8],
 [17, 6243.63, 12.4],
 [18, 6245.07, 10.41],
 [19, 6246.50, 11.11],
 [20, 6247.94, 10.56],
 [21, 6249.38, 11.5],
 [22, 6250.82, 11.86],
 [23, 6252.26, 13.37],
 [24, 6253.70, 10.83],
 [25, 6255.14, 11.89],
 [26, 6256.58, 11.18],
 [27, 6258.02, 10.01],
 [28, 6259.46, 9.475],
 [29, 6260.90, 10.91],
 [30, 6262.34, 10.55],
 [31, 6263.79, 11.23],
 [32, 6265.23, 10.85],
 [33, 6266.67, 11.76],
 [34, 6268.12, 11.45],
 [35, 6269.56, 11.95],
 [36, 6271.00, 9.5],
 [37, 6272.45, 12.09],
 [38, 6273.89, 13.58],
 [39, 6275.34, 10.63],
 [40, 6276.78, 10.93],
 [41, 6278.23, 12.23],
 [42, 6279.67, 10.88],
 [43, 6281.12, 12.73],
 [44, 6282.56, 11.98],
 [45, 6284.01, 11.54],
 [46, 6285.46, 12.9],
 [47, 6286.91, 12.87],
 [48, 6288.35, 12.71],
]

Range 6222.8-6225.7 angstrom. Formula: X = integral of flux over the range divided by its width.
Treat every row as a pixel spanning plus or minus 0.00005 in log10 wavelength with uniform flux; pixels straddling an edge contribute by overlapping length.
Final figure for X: 11.7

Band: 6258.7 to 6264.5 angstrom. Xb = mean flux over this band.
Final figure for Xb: 10.5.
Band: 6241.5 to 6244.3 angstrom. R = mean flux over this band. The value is 11.6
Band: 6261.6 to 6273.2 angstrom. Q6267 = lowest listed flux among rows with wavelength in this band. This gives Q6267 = 9.5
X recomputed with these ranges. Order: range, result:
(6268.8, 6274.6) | 11.8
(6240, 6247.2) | 11.1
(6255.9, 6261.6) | 10.4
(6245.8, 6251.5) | 11.2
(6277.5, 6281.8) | 11.9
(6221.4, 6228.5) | 11.5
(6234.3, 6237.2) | 10.7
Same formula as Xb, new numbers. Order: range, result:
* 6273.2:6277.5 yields 11.7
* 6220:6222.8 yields 11.3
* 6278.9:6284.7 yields 11.8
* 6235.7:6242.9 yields 11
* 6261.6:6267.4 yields 11.1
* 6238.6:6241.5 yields 11.3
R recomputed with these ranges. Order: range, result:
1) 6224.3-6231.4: 11.2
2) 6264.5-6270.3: 11.5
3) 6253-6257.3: 11.3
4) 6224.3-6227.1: 11.2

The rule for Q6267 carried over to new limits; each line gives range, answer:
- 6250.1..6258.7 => 10.01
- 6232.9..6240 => 10.65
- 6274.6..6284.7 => 10.63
